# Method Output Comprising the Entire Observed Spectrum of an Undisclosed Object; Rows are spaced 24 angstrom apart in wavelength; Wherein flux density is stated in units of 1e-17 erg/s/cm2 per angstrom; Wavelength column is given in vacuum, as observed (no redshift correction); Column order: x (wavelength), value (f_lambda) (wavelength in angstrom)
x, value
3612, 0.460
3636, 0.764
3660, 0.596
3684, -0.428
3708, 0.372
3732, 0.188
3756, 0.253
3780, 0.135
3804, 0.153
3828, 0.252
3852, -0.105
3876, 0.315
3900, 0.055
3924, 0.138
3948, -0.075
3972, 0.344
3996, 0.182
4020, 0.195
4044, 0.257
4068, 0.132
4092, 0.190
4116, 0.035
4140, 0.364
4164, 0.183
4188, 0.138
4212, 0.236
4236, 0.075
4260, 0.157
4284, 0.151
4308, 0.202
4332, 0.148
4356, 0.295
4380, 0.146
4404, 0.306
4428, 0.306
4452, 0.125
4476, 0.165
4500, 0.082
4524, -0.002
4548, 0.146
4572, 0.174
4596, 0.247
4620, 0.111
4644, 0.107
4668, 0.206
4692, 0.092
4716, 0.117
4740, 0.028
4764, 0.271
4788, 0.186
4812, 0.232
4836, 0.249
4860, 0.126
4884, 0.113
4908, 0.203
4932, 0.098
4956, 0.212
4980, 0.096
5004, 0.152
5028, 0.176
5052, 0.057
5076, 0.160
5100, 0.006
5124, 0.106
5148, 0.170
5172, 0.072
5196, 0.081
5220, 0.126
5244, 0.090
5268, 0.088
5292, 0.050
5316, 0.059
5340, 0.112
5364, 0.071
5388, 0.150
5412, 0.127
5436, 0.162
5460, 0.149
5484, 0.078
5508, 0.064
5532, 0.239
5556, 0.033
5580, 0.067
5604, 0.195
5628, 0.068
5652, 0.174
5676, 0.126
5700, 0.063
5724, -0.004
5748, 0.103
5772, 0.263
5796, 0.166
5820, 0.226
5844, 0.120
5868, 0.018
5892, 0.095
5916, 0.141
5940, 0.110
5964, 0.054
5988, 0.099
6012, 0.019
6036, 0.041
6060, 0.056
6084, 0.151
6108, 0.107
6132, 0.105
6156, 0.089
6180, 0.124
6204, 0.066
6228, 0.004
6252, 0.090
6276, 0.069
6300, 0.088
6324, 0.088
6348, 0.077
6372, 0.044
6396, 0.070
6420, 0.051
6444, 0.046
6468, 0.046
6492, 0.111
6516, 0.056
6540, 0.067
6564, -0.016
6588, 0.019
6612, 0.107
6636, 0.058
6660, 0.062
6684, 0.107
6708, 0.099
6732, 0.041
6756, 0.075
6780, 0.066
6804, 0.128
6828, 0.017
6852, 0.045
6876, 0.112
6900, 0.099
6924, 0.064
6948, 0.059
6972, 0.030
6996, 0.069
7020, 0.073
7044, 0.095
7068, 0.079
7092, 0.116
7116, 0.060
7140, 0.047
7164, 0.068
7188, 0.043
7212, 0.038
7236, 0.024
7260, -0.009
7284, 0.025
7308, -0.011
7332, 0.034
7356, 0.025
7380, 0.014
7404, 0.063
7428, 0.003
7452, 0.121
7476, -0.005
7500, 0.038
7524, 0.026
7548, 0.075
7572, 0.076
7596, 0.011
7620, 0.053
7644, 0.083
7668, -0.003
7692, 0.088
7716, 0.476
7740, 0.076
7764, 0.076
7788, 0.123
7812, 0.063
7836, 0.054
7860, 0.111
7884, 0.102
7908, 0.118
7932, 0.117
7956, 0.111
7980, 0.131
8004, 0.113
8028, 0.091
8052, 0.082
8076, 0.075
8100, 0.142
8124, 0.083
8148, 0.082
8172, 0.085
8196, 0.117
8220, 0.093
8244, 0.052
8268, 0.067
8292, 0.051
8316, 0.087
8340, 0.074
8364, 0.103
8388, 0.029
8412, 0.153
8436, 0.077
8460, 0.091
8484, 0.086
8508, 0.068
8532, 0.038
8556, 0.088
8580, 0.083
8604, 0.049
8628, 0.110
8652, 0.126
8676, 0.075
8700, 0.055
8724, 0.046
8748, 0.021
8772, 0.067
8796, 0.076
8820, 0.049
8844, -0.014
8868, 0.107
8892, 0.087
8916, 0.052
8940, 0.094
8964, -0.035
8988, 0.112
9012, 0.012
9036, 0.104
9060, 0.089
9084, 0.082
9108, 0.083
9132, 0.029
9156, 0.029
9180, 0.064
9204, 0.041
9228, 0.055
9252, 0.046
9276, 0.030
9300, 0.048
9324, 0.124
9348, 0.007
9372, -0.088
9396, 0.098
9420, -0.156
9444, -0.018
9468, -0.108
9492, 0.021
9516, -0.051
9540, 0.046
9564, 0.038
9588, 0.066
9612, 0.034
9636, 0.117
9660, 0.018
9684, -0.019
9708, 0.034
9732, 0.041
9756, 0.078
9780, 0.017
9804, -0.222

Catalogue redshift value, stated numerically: 1.07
